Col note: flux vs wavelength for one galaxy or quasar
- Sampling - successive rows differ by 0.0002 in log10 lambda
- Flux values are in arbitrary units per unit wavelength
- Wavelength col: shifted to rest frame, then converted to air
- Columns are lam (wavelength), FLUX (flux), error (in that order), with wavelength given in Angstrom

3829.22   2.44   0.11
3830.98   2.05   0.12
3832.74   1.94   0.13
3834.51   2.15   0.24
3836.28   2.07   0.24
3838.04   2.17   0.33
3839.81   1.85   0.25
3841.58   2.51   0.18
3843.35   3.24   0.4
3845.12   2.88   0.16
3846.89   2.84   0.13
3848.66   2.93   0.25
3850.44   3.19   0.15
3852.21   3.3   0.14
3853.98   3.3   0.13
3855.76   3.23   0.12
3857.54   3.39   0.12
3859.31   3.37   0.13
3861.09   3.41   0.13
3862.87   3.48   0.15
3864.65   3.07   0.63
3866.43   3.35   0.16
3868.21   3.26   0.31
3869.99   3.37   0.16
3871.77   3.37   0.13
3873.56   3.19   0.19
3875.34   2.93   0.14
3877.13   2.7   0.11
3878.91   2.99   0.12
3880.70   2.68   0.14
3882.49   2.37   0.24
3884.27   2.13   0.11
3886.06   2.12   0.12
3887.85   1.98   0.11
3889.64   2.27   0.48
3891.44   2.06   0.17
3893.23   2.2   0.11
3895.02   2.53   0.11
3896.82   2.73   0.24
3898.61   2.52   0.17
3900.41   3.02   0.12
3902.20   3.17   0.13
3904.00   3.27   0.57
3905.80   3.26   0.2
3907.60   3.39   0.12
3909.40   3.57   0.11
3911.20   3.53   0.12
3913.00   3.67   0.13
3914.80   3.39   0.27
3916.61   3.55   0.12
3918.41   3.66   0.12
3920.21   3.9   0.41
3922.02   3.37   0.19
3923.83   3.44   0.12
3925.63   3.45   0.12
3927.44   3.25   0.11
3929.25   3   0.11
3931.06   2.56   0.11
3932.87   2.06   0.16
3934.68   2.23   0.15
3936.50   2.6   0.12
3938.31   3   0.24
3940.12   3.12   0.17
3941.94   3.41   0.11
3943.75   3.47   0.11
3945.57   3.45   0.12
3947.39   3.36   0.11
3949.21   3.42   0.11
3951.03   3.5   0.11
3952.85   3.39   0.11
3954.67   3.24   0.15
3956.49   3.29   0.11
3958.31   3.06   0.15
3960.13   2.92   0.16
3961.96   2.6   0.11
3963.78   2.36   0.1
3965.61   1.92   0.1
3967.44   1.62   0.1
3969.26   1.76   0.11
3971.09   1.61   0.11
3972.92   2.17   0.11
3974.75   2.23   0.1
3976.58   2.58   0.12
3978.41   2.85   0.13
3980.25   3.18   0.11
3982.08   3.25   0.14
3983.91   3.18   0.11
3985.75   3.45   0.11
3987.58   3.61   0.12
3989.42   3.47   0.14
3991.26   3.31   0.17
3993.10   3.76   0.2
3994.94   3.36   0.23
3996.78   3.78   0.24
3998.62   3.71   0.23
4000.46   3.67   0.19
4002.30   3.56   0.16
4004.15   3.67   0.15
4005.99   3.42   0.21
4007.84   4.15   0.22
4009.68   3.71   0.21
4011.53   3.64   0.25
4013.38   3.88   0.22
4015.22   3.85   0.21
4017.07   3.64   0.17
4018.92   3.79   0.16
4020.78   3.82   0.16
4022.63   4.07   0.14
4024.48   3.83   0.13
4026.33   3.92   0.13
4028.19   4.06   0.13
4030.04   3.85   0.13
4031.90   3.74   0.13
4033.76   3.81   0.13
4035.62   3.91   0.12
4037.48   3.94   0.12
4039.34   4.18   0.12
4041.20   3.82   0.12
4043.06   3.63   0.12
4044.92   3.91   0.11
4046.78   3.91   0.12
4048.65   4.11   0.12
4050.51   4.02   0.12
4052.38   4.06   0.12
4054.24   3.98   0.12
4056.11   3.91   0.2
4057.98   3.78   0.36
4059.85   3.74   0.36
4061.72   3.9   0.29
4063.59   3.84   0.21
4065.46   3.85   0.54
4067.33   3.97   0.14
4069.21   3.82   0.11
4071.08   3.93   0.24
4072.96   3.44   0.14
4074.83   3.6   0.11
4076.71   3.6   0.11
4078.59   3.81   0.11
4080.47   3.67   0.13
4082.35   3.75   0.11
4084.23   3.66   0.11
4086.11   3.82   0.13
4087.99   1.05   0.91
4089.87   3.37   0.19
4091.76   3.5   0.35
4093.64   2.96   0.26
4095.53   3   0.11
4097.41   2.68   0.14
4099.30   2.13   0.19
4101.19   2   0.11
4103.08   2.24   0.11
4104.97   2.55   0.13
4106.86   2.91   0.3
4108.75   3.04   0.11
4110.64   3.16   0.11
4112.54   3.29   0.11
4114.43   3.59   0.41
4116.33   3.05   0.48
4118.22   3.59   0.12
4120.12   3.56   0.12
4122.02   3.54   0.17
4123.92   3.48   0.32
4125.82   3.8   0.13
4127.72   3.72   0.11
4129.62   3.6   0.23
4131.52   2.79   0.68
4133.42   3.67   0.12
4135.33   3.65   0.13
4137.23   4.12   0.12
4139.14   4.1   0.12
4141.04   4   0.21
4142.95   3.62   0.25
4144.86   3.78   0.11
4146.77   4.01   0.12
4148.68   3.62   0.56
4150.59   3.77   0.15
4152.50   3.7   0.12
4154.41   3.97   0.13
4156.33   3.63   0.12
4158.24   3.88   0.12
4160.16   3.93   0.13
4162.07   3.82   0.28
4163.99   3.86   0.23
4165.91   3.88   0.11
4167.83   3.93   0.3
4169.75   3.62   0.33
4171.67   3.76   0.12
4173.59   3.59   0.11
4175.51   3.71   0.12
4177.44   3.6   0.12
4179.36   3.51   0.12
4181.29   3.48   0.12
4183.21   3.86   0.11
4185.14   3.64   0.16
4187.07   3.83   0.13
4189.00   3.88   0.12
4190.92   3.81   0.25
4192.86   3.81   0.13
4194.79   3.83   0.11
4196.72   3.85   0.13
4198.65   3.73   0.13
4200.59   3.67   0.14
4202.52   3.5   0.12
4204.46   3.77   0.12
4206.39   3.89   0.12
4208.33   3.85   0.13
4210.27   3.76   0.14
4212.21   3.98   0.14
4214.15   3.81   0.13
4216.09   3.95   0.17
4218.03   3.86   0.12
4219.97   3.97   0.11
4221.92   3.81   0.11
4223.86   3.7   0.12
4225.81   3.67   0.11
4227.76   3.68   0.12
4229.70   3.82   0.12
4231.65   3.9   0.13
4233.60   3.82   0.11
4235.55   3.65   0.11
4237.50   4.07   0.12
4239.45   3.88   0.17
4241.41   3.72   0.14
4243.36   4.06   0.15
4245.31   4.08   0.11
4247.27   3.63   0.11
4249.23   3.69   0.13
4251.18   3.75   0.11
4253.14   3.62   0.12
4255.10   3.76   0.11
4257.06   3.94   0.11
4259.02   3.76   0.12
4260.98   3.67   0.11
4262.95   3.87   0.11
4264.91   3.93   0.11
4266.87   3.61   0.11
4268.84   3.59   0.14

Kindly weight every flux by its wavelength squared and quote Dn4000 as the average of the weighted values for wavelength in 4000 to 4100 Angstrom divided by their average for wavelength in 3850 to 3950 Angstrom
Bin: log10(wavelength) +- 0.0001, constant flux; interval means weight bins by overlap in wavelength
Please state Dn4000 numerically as 1.30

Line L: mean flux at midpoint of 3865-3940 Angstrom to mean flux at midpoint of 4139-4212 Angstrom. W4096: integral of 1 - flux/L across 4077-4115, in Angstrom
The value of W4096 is 5.59 Angstrom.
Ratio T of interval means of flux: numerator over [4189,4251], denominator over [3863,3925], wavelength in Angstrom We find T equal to 1.3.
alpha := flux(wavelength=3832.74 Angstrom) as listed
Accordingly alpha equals 1.94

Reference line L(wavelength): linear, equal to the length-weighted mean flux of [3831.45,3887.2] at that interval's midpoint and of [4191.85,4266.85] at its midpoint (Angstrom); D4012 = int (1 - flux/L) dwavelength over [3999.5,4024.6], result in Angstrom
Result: -4.0 Angstrom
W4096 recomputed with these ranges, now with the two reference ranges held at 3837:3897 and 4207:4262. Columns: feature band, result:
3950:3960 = -0.7 Angstrom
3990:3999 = -1.1 Angstrom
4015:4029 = -2.7 Angstrom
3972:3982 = 1.5 Angstrom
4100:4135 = 3.1 Angstrom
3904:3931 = -4.2 Angstrom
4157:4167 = -0.7 Angstrom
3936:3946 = -0.5 Angstrom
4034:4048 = -2.6 Angstrom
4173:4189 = 0.0 Angstrom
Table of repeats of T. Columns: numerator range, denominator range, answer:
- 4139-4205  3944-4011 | 1.21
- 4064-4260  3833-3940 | 1.23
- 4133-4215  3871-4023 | 1.23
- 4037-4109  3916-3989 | 1.17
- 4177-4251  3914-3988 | 1.28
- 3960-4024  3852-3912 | 1.08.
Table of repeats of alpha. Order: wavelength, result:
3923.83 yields 3.44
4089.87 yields 3.37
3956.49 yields 3.29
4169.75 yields 3.62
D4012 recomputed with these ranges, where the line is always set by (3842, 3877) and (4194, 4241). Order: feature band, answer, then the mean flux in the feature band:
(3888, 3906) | 3.4 Angstrom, 2.65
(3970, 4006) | 2.5 Angstrom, 3.18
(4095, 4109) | 4.2 Angstrom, 2.53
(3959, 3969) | 3.3 Angstrom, 2.27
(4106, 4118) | 1.4 Angstrom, 3.2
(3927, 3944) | 2.5 Angstrom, 2.84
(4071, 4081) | -0.2 Angstrom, 3.65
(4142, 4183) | -0.4 Angstrom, 3.75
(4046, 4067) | -2.3 Angstrom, 3.92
